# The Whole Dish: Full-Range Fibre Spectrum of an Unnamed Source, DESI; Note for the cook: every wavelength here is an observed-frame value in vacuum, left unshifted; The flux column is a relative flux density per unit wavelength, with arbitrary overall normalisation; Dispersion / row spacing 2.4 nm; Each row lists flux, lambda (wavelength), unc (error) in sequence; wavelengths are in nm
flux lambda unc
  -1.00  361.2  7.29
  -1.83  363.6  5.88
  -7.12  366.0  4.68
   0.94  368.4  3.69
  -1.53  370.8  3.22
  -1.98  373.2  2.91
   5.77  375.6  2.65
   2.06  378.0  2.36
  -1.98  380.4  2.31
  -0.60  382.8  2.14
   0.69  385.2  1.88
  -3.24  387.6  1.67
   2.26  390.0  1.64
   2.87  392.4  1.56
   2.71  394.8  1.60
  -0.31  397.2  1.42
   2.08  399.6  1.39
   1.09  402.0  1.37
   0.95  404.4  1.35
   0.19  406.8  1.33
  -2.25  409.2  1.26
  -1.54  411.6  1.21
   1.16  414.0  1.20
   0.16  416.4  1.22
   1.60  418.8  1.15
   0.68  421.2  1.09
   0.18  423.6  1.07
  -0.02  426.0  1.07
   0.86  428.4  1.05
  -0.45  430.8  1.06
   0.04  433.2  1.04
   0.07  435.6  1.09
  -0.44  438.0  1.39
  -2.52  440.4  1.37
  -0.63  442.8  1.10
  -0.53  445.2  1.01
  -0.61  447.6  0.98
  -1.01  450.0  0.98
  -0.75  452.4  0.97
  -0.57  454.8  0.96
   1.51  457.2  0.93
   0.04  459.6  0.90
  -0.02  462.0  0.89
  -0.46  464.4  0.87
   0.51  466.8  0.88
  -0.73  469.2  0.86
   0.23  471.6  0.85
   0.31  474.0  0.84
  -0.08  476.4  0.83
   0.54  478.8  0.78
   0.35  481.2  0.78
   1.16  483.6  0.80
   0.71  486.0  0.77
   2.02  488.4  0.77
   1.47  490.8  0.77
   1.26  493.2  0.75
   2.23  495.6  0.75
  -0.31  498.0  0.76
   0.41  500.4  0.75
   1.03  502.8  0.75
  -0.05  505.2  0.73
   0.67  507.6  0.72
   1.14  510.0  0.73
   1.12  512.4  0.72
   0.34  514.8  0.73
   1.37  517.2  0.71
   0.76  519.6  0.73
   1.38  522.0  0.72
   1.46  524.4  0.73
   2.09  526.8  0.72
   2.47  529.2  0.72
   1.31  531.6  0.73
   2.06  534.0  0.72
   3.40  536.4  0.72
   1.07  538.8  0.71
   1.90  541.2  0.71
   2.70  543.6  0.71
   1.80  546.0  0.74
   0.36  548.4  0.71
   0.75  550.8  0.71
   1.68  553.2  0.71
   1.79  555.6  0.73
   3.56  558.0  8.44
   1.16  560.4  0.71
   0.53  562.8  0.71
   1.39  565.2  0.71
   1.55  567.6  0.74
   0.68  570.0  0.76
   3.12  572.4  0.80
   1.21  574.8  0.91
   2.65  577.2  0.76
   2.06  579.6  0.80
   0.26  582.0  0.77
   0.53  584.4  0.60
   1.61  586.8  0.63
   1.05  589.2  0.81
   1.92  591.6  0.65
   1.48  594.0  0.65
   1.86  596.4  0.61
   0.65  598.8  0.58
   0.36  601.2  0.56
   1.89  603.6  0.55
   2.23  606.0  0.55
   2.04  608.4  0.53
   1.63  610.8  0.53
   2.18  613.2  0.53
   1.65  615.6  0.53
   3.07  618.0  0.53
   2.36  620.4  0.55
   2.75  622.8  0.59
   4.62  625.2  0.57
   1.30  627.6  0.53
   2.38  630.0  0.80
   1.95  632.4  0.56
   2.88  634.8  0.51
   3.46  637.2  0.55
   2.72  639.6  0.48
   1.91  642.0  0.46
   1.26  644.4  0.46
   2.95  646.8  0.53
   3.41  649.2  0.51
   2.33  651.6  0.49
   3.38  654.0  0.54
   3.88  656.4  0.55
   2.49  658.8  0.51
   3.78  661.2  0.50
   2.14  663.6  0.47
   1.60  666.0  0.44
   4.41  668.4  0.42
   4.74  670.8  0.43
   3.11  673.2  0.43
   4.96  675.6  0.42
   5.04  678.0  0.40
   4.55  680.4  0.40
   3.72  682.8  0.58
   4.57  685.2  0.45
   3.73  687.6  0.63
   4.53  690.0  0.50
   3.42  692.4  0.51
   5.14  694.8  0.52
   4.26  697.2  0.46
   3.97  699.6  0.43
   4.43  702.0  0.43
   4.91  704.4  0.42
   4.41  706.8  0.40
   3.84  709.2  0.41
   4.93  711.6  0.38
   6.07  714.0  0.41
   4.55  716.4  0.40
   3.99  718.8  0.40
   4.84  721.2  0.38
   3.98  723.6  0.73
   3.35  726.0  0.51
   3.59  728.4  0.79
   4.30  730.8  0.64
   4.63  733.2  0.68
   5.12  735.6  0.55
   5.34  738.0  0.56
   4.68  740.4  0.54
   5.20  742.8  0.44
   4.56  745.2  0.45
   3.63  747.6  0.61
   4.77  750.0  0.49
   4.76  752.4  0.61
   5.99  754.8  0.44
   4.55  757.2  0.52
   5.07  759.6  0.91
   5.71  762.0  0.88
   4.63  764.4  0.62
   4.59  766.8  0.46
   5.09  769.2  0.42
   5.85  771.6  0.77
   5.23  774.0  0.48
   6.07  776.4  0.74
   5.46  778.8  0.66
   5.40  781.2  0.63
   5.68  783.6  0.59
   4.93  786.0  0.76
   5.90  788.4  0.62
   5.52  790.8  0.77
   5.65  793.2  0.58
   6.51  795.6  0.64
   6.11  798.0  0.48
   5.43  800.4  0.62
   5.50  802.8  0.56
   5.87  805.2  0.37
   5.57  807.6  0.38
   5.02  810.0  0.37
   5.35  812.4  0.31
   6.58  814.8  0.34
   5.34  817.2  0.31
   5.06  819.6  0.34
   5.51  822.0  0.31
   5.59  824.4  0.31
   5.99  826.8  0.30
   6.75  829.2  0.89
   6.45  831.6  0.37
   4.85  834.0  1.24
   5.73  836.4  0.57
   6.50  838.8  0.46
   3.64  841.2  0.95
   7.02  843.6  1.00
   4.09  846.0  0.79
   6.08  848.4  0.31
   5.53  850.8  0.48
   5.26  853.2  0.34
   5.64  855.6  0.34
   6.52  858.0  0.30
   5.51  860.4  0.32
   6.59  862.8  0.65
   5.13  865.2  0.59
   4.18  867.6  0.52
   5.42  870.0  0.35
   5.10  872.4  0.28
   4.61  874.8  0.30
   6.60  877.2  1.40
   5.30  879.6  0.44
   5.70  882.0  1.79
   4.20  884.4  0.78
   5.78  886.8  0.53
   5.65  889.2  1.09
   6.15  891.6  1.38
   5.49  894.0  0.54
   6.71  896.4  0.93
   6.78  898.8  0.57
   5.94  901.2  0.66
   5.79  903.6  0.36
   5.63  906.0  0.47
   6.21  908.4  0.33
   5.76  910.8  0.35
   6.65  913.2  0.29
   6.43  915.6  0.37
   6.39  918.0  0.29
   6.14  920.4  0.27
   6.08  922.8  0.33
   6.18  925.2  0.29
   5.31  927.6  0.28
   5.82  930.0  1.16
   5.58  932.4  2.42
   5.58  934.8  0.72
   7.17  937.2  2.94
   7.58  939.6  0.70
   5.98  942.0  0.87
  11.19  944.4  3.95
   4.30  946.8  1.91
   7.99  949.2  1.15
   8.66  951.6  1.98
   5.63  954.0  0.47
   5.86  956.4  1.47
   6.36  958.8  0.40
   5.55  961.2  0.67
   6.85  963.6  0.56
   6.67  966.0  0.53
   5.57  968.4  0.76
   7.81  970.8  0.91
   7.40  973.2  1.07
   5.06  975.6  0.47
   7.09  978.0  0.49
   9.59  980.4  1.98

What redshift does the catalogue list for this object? 0.675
